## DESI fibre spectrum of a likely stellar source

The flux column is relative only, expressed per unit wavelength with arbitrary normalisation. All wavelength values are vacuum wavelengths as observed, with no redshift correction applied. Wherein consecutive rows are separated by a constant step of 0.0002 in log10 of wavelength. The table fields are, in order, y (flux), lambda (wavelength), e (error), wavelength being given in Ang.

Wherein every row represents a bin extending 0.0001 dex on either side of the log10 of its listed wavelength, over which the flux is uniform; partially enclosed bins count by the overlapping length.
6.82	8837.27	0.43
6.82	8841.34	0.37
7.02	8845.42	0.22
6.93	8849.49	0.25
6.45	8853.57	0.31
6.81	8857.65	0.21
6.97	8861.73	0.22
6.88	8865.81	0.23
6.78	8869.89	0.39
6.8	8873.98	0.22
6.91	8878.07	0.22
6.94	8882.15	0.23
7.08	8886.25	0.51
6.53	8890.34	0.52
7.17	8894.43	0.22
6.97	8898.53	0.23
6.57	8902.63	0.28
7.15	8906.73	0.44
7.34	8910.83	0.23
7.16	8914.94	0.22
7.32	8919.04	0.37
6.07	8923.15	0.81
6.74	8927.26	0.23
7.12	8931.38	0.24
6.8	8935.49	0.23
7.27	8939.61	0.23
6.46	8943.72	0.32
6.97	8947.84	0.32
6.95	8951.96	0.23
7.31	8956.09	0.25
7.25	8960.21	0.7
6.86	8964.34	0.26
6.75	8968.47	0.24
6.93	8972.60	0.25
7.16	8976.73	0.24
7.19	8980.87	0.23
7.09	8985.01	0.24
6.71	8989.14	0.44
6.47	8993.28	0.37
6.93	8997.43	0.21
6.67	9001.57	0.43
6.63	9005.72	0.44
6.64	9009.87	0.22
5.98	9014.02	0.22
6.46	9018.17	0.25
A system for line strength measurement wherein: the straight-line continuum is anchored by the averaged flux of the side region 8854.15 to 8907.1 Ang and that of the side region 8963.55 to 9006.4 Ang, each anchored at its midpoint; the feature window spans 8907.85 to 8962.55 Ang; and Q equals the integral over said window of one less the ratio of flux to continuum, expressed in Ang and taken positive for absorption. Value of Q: -1.0 Ang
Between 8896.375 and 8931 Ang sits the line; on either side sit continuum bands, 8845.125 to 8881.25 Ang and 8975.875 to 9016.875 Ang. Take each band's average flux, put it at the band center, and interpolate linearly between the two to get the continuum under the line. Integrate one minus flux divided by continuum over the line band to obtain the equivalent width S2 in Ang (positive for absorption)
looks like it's -0.7 Ang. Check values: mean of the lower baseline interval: 6.83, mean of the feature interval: 6.92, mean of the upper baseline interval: 6.73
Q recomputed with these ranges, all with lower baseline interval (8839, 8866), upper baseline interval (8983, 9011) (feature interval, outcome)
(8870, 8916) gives -0.99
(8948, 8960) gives -0.63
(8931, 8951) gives -0.40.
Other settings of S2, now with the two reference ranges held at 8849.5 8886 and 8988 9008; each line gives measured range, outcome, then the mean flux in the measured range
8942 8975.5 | -1.10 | 6.95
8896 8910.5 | -0.35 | 6.96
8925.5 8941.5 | -0.54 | 6.98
